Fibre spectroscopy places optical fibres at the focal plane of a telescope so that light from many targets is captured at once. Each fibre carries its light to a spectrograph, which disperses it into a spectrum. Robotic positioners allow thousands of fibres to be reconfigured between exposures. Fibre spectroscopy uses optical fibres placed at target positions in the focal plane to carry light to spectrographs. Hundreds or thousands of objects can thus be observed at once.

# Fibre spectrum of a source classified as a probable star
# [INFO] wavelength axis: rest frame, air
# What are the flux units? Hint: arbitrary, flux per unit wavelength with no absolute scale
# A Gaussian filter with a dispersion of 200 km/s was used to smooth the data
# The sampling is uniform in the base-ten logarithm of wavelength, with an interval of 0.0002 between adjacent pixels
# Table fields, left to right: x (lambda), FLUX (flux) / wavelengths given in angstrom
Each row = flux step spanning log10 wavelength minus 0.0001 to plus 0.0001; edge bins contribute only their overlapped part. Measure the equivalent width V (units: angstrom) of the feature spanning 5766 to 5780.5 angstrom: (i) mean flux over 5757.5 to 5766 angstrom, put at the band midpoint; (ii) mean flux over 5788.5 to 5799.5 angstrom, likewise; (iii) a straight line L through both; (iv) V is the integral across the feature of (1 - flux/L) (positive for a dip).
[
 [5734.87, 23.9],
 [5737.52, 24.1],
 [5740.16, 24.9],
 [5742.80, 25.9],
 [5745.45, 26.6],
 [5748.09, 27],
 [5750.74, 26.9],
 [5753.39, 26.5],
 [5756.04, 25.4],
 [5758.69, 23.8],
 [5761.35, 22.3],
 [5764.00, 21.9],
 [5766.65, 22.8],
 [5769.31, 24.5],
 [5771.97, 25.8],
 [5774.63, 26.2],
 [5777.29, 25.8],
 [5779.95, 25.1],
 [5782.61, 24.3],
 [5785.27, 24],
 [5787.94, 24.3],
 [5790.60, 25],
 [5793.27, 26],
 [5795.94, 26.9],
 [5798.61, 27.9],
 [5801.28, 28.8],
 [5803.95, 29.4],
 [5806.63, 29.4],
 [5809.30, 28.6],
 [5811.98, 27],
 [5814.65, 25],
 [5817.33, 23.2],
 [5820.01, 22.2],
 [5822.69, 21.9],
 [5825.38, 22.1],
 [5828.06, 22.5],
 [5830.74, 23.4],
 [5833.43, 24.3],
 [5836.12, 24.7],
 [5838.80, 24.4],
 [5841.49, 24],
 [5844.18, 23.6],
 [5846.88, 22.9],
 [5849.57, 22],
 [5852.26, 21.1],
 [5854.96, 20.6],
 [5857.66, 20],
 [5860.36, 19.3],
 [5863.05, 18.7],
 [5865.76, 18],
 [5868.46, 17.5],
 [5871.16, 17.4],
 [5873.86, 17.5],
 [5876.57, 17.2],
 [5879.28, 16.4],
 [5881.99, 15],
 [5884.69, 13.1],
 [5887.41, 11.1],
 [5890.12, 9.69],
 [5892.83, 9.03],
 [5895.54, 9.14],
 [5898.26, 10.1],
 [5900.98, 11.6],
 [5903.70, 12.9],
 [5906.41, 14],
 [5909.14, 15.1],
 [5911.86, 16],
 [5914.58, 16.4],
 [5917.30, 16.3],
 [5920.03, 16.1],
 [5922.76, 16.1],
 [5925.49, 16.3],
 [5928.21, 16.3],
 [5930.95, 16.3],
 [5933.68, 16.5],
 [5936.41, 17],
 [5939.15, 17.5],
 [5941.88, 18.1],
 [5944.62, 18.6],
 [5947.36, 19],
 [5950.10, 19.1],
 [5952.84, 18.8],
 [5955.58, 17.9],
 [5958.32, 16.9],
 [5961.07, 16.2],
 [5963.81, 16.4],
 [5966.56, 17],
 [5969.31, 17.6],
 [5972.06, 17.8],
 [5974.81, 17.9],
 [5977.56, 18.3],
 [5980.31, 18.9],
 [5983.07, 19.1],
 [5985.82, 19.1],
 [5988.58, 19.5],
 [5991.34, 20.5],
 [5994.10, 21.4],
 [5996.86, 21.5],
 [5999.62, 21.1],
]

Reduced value -0.72 angstrom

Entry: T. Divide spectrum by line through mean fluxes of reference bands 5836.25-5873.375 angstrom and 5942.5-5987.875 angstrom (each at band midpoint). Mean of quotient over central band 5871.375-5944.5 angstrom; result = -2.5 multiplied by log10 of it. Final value 0.30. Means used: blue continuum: 20.8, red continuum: 18.1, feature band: 14.8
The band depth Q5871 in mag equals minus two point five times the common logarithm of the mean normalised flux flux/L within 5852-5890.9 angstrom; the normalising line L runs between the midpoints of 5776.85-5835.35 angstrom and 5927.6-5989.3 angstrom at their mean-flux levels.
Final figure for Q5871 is 0.300 mag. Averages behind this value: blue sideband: 25.3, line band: 16.8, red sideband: 17.8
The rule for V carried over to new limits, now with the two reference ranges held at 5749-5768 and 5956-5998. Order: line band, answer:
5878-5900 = 9.7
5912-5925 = 2.5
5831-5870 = 0.6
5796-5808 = -2.9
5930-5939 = 1.3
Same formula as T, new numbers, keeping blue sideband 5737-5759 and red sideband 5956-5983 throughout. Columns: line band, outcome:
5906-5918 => 0.25 mag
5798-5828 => -0.10 mag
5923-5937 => 0.16 mag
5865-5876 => 0.21 mag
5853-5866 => 0.11 mag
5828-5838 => -0.06 mag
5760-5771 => 0.10 mag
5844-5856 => 0.01 mag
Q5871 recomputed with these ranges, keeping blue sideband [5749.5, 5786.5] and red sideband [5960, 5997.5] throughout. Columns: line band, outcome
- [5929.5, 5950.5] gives 0.118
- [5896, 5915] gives 0.474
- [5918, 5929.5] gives 0.239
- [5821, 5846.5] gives -0.029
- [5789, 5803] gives -0.132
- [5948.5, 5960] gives 0.069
